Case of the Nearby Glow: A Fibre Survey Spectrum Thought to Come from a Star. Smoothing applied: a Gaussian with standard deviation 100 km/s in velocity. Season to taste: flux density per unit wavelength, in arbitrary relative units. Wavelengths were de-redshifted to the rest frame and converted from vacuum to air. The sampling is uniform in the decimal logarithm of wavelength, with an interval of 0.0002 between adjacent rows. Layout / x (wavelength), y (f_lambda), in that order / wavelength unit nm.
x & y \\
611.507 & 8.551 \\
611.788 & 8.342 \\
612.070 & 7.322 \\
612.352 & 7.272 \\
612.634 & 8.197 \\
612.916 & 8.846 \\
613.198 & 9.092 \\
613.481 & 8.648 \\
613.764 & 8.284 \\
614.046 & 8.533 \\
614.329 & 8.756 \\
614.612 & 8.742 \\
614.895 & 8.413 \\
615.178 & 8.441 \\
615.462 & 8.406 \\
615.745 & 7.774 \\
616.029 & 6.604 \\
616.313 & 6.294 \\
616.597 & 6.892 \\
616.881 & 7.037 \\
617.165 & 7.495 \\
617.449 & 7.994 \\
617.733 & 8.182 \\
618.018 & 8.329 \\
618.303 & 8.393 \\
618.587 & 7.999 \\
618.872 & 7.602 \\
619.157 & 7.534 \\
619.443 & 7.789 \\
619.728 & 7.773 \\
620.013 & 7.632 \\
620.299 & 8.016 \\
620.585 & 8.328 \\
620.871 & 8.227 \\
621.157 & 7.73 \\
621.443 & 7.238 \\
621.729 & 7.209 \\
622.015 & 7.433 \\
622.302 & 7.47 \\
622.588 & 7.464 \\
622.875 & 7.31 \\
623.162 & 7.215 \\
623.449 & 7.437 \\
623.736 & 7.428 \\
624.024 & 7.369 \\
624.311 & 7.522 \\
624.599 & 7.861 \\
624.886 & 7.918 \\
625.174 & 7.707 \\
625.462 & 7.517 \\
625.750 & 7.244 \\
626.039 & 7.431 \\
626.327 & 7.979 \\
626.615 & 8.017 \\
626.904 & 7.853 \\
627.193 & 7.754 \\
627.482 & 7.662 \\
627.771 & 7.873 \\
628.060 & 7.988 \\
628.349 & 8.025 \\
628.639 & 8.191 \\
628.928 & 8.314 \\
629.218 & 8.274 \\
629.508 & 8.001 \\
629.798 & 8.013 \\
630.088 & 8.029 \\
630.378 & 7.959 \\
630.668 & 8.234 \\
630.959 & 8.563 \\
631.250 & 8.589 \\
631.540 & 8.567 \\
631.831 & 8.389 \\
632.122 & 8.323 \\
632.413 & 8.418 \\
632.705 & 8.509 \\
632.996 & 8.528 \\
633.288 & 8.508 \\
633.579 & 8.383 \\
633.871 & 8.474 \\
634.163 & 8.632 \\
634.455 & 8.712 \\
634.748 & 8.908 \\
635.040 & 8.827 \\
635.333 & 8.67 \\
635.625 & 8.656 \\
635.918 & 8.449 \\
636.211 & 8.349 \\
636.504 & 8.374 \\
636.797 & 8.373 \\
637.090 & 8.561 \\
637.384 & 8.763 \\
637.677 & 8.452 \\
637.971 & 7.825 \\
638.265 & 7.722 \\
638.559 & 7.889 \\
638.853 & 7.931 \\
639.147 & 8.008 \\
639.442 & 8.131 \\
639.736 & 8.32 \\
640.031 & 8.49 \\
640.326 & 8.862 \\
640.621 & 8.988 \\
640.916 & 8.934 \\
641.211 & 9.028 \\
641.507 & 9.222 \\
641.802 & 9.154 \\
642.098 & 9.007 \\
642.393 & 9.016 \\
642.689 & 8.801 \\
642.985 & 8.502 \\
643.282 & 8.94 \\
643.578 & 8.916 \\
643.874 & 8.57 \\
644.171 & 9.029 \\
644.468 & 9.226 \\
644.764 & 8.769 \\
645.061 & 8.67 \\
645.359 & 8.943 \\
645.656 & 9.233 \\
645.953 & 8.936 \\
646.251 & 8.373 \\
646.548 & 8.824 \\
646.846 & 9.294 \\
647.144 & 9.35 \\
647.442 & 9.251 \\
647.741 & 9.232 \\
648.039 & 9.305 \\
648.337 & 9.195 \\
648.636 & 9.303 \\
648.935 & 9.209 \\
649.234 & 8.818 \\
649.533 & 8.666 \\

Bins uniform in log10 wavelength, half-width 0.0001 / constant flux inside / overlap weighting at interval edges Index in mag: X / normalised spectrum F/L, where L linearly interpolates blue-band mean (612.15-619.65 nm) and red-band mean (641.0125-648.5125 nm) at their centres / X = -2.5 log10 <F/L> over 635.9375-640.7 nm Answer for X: 0.06 mag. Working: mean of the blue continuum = 7.97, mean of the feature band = 8.31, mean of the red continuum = 8.99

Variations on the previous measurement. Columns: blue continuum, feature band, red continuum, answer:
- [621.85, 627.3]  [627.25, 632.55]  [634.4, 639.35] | -0.04 mag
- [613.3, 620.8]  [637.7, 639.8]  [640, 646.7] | 0.10 mag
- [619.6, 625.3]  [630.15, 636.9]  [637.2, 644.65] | -0.03 mag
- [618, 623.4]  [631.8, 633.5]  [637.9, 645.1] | -0.03 mag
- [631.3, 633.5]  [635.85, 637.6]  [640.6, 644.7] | 0.02 mag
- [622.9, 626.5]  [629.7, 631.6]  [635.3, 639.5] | -0.05 mag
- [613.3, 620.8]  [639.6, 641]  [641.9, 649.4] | 0.01 mag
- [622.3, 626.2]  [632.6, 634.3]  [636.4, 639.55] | -0.07 mag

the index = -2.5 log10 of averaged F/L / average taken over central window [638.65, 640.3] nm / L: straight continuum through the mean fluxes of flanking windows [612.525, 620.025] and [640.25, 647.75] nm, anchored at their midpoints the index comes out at 0.07 mag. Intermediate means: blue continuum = 7.99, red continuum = 8.96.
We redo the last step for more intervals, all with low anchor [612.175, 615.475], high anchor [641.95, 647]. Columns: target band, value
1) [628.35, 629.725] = 0.07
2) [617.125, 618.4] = 0.05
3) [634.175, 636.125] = 0.01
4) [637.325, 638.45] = 0.08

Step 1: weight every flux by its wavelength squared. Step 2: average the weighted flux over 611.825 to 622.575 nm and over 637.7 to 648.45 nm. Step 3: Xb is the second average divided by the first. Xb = 1.2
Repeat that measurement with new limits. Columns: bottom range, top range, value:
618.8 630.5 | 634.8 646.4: 1.17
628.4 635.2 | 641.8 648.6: 1.11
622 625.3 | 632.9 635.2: 1.19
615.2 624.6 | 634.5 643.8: 1.20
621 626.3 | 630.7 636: 1.18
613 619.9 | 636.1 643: 1.15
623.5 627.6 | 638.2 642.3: 1.17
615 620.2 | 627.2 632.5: 1.11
